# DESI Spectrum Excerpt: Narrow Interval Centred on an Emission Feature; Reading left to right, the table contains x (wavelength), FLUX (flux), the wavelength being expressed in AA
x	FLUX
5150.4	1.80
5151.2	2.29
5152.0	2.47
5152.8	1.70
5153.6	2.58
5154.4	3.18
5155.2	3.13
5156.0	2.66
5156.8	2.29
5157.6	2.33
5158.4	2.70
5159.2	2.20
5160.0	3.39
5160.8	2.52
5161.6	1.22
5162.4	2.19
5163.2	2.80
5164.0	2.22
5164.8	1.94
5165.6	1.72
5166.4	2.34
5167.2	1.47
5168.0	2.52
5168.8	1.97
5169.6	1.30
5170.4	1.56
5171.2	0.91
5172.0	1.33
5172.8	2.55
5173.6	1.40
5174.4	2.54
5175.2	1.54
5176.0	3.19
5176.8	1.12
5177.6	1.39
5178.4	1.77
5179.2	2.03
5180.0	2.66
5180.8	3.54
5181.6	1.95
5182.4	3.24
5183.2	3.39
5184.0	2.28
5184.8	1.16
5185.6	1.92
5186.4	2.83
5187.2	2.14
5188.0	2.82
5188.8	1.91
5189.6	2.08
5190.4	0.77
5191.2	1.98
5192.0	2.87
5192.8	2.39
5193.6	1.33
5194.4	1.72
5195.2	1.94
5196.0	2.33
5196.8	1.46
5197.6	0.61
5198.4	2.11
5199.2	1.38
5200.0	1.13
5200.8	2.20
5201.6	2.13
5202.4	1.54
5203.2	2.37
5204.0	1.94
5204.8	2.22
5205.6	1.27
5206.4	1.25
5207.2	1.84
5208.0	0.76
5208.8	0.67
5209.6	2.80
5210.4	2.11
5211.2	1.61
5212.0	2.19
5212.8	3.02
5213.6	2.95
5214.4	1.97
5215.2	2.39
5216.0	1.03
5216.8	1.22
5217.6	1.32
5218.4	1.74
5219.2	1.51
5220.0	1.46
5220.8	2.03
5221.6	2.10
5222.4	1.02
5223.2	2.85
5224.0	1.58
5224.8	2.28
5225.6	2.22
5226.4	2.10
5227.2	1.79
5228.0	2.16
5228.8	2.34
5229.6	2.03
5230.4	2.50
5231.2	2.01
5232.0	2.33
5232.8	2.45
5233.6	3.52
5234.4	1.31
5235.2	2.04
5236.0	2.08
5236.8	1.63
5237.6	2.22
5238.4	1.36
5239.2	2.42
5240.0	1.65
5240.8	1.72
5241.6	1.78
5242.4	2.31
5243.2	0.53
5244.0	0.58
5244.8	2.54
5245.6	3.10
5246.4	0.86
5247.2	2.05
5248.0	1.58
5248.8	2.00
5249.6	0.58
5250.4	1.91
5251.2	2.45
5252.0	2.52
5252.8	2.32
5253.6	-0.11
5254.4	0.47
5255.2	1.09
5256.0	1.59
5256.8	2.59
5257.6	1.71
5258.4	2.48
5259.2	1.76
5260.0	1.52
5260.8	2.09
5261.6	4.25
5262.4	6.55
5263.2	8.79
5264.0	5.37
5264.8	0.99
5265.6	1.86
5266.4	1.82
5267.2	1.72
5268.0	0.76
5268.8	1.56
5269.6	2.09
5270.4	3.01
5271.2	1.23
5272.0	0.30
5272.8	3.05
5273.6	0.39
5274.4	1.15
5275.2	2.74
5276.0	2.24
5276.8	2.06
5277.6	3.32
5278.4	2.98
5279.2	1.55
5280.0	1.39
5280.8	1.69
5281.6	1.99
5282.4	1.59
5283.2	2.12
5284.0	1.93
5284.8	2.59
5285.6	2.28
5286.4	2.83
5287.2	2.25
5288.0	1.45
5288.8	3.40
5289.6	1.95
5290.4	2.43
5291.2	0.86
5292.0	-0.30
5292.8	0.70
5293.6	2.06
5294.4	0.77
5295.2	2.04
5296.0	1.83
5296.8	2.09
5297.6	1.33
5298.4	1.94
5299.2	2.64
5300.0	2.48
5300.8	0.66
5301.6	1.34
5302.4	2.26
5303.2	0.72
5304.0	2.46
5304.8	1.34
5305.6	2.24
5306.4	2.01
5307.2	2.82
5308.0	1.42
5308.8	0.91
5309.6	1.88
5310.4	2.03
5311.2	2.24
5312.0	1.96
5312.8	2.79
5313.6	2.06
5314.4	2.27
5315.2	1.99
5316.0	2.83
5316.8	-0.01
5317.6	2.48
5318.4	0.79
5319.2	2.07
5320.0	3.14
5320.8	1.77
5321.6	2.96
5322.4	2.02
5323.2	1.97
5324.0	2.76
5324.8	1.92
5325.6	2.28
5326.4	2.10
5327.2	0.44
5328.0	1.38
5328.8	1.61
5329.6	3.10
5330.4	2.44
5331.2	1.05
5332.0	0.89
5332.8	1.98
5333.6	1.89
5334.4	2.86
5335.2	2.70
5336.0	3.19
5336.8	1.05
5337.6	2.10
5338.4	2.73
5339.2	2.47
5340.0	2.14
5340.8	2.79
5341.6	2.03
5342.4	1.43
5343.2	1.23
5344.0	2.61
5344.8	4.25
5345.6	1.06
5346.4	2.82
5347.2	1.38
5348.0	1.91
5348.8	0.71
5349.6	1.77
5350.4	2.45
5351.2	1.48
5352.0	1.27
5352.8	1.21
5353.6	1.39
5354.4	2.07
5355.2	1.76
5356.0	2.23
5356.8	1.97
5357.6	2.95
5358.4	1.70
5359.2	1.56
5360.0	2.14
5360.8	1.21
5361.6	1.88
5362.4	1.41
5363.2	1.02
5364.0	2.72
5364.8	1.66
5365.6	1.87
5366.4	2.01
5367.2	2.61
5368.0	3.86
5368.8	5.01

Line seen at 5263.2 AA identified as H-beta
